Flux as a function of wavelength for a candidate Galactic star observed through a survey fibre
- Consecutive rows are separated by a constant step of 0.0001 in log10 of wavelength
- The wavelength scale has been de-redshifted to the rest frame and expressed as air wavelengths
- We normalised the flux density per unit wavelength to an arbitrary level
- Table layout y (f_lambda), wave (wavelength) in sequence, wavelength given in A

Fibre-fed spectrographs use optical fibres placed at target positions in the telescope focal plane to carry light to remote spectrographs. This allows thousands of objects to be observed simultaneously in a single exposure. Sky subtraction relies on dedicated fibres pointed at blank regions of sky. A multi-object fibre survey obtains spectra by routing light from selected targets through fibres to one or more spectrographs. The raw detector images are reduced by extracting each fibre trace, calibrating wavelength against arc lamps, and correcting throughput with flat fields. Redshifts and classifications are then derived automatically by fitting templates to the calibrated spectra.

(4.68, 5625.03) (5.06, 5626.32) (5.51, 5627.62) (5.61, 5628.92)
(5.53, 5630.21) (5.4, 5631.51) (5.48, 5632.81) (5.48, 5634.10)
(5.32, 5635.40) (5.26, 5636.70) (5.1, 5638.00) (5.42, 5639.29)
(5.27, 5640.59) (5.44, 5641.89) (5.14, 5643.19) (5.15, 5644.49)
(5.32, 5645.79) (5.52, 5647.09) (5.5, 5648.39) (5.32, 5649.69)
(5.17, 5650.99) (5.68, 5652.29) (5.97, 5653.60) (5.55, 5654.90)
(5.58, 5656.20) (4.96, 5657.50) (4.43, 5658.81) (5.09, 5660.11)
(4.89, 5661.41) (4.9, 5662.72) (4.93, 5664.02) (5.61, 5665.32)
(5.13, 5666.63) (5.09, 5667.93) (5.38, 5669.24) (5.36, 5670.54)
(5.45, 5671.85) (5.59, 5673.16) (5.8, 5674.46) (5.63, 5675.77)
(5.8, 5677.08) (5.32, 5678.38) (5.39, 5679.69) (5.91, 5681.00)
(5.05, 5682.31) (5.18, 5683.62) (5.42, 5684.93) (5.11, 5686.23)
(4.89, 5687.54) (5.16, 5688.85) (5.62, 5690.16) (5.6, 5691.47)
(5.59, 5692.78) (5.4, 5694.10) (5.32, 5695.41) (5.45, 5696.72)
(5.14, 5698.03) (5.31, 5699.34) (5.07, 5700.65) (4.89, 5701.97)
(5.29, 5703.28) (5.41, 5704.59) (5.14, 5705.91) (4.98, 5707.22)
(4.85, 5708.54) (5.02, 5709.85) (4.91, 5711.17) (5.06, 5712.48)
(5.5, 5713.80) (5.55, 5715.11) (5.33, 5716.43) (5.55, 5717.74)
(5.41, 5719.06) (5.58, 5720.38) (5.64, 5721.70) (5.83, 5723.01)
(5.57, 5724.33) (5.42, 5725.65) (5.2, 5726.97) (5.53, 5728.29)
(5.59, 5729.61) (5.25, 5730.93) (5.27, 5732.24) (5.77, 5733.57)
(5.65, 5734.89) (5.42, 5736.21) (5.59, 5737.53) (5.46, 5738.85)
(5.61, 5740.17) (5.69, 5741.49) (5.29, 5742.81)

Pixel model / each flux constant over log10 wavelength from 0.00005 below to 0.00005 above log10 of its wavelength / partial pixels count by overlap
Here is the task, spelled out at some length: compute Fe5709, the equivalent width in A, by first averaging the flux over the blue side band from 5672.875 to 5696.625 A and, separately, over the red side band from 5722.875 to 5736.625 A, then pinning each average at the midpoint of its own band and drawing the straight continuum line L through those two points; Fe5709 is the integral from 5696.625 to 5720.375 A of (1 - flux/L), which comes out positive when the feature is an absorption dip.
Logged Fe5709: 1.0 A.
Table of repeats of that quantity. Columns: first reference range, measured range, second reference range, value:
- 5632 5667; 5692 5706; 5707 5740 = 0.2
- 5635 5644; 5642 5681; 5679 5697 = -0.2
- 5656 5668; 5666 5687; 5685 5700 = -0.9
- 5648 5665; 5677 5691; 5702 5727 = -0.2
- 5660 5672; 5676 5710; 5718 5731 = 0.3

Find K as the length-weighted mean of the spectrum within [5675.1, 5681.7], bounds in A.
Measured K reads 5.6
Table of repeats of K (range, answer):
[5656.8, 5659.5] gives 4.72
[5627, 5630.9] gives 5.55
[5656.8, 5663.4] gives 4.86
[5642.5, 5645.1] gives 5.15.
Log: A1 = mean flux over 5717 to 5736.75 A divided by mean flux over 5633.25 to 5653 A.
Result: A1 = 1.0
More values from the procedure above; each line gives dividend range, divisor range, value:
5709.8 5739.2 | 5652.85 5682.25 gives 1.02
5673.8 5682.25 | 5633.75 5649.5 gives 1.05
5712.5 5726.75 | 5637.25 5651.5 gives 1.04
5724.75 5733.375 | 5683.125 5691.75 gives 1.02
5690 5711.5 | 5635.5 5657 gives 0.97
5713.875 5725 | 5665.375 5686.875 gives 1.03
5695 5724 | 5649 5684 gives 0.99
